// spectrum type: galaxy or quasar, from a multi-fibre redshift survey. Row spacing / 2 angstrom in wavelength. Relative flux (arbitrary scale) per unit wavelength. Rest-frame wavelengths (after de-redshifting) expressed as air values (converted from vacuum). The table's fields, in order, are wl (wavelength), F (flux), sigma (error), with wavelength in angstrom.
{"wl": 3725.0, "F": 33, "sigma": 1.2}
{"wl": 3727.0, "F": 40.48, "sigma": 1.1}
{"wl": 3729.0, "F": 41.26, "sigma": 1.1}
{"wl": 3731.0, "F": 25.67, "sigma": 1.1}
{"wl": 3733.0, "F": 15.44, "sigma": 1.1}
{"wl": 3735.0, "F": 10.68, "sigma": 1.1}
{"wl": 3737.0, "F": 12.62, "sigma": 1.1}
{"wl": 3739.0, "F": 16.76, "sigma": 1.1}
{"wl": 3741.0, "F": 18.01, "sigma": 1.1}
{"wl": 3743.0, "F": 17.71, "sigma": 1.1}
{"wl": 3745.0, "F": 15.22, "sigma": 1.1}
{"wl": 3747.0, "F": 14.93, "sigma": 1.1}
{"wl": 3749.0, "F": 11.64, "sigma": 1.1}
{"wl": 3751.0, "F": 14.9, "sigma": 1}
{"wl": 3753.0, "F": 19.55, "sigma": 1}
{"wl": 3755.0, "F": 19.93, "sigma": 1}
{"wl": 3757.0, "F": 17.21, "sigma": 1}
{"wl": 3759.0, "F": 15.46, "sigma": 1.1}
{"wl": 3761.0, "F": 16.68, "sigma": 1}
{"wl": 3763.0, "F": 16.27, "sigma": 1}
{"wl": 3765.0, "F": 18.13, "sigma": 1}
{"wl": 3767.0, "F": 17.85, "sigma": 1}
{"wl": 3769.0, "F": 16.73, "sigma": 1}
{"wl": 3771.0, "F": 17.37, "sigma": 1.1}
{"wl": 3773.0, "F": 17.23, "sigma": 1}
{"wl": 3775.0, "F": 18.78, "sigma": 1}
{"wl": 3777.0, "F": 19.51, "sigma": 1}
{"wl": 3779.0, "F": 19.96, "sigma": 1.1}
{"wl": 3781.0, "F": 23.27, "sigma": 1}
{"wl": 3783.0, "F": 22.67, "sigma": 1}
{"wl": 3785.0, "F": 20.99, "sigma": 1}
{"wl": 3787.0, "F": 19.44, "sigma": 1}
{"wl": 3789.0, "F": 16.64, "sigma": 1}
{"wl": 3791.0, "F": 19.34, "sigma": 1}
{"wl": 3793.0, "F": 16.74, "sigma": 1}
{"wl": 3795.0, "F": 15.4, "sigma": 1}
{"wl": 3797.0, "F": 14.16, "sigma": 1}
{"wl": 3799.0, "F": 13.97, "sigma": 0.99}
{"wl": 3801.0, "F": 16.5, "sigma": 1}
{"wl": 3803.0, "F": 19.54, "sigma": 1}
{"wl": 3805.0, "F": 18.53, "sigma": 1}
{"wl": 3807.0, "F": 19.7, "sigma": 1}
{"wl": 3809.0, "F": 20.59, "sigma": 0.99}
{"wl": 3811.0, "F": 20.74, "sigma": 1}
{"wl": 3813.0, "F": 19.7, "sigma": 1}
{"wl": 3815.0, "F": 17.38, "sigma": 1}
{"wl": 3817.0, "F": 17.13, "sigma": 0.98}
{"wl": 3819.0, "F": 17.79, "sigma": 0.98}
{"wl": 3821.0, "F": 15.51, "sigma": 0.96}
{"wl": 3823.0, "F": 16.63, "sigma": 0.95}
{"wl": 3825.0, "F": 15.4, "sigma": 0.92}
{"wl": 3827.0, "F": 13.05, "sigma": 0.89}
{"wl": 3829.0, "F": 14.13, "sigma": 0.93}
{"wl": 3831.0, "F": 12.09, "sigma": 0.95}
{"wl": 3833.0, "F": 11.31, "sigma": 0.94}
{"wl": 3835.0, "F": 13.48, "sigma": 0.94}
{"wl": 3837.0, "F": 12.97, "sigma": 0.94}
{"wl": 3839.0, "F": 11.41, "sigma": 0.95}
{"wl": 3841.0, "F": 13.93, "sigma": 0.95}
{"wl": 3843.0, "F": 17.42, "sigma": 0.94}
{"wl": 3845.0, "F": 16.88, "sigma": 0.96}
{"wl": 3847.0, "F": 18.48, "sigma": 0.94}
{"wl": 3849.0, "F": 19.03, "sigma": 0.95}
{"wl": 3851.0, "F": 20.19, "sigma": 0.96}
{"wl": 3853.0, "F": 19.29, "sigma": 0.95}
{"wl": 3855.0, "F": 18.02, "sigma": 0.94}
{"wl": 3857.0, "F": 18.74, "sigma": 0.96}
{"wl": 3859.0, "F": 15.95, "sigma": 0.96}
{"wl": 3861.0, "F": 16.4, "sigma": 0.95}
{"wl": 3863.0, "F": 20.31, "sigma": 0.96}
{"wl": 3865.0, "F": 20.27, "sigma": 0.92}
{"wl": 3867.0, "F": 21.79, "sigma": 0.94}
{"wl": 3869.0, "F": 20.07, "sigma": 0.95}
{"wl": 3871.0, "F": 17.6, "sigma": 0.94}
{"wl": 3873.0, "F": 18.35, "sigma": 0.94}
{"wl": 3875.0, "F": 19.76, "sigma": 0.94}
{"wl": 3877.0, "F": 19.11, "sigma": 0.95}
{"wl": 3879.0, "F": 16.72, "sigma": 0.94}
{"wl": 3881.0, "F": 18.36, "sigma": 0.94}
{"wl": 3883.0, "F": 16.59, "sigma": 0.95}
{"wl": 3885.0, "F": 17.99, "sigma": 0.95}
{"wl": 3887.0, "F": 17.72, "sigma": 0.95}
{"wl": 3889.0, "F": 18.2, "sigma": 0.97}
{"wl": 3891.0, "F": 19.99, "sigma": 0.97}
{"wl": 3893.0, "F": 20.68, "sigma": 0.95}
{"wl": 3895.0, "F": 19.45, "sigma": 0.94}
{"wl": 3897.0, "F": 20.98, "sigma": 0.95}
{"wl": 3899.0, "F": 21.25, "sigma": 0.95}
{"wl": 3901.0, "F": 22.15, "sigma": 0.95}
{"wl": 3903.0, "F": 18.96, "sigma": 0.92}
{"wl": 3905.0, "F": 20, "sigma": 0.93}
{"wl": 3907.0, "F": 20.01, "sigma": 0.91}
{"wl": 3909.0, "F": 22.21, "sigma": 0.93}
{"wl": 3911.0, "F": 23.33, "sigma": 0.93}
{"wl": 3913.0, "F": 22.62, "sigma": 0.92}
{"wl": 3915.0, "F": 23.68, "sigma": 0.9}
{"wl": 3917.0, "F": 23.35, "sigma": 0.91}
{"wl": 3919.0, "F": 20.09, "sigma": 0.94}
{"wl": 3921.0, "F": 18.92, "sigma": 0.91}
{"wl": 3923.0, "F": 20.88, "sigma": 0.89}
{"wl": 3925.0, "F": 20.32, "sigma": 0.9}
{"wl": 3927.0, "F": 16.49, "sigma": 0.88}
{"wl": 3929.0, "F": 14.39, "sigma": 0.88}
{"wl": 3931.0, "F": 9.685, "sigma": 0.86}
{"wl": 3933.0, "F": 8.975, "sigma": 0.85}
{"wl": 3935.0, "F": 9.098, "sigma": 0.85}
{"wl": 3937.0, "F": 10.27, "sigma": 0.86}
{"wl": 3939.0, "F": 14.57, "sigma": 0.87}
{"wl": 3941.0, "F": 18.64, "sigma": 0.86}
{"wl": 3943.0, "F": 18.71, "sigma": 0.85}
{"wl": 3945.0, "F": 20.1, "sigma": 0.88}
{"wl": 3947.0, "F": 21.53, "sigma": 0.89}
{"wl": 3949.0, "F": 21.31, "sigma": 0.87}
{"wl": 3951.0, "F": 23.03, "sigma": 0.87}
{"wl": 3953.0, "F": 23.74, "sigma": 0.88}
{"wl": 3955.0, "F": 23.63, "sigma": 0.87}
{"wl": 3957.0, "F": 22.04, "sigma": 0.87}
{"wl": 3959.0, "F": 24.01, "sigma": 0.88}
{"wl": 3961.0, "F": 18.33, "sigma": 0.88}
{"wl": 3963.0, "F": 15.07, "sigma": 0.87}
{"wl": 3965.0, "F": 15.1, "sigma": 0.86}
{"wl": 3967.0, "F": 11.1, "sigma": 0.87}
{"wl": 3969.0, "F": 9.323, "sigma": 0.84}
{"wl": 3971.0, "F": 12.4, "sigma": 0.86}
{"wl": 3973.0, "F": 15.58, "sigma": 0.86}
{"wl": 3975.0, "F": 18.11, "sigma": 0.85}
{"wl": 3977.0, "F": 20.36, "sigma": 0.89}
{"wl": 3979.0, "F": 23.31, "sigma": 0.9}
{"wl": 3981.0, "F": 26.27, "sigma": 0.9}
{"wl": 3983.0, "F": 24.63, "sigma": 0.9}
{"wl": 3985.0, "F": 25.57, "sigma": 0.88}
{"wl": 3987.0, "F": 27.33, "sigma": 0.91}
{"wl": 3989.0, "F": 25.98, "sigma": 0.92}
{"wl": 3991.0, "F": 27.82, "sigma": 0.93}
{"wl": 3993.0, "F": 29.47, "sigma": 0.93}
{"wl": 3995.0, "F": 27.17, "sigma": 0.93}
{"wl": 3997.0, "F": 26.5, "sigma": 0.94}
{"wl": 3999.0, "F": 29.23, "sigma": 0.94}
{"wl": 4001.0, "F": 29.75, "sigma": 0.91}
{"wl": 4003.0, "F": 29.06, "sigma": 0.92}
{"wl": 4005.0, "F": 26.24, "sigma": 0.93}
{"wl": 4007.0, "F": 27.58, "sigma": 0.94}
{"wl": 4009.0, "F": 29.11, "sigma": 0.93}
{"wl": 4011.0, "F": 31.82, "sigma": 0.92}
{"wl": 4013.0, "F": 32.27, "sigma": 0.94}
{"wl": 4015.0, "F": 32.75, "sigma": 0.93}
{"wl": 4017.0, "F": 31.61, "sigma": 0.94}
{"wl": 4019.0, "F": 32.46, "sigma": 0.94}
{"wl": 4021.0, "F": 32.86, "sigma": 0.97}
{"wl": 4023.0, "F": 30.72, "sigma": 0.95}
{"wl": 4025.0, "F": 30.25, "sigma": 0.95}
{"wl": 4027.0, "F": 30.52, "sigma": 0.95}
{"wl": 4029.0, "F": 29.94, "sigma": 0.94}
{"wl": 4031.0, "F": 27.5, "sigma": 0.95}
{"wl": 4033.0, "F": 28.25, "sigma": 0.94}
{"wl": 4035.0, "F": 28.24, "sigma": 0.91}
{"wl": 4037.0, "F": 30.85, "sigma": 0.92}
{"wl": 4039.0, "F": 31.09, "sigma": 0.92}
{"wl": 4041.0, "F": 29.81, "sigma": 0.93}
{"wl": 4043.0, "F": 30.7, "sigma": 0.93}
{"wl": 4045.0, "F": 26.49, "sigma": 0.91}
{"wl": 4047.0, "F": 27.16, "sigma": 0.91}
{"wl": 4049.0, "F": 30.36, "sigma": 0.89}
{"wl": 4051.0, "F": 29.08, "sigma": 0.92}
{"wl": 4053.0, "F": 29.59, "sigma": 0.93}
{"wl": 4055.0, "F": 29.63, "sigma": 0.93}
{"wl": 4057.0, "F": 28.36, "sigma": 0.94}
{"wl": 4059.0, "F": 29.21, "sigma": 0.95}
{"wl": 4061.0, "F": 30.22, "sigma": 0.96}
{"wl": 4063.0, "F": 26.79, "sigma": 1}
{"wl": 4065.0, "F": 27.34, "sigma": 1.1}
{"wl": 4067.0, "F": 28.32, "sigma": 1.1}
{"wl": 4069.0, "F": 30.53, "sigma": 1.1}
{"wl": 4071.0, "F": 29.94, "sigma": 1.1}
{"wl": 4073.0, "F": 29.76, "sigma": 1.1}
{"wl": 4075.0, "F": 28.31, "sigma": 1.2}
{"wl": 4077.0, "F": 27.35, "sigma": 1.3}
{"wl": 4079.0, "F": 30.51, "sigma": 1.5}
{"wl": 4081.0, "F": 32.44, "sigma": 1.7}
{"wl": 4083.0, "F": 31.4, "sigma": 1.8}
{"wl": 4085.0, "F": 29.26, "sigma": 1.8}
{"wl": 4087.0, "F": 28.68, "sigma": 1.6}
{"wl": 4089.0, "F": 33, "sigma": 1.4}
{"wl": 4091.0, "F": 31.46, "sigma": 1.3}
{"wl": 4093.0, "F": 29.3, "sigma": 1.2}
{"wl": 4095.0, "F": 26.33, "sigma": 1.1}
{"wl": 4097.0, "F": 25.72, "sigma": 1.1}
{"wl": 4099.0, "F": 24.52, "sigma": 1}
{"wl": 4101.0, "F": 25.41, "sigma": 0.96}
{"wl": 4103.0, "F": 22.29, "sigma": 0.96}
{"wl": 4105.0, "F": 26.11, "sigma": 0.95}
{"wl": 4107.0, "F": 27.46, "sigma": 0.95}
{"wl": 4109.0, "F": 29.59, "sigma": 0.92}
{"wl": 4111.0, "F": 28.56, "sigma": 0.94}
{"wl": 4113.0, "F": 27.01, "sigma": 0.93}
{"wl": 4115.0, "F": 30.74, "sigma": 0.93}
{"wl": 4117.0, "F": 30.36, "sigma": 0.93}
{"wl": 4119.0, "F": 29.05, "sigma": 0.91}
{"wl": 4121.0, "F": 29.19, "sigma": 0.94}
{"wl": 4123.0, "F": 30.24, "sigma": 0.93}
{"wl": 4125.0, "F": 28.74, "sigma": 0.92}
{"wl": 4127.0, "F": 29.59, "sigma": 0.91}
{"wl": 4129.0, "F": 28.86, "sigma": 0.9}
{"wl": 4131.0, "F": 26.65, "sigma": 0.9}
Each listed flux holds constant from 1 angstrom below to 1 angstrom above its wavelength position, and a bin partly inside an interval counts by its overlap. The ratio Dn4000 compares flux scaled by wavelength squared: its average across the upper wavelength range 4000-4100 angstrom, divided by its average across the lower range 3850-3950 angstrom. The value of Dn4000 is 1.70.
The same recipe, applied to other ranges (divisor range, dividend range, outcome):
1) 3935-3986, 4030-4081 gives 1.61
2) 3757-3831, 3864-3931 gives 1.17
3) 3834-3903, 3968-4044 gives 1.60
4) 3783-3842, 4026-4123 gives 2.00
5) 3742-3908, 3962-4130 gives 1.74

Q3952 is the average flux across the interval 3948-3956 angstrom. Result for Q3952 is 22.9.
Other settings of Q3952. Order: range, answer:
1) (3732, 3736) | 13.1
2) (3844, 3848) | 17.7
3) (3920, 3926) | 20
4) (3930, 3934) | 9.33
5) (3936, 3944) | 15.5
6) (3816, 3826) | 16.5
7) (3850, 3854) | 19.7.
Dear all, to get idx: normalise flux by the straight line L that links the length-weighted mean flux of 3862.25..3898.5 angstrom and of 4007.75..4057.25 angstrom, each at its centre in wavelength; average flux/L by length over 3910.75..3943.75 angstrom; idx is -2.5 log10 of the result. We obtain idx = 0.29 mag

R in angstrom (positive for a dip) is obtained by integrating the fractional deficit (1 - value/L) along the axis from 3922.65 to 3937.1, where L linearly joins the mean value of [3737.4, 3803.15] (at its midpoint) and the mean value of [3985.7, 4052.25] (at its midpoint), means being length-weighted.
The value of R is 6.6 angstrom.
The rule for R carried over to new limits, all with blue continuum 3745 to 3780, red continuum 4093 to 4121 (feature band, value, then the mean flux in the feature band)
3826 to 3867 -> 7.0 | 16.3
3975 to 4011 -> -4.1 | 26.7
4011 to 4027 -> -4.6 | 31.8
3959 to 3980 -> 6.3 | 16.3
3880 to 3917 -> 1.5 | 20.3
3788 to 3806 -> 1.4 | 16.8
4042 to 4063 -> -2.7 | 29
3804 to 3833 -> 3.0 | 16.8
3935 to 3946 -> 3.3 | 15.8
